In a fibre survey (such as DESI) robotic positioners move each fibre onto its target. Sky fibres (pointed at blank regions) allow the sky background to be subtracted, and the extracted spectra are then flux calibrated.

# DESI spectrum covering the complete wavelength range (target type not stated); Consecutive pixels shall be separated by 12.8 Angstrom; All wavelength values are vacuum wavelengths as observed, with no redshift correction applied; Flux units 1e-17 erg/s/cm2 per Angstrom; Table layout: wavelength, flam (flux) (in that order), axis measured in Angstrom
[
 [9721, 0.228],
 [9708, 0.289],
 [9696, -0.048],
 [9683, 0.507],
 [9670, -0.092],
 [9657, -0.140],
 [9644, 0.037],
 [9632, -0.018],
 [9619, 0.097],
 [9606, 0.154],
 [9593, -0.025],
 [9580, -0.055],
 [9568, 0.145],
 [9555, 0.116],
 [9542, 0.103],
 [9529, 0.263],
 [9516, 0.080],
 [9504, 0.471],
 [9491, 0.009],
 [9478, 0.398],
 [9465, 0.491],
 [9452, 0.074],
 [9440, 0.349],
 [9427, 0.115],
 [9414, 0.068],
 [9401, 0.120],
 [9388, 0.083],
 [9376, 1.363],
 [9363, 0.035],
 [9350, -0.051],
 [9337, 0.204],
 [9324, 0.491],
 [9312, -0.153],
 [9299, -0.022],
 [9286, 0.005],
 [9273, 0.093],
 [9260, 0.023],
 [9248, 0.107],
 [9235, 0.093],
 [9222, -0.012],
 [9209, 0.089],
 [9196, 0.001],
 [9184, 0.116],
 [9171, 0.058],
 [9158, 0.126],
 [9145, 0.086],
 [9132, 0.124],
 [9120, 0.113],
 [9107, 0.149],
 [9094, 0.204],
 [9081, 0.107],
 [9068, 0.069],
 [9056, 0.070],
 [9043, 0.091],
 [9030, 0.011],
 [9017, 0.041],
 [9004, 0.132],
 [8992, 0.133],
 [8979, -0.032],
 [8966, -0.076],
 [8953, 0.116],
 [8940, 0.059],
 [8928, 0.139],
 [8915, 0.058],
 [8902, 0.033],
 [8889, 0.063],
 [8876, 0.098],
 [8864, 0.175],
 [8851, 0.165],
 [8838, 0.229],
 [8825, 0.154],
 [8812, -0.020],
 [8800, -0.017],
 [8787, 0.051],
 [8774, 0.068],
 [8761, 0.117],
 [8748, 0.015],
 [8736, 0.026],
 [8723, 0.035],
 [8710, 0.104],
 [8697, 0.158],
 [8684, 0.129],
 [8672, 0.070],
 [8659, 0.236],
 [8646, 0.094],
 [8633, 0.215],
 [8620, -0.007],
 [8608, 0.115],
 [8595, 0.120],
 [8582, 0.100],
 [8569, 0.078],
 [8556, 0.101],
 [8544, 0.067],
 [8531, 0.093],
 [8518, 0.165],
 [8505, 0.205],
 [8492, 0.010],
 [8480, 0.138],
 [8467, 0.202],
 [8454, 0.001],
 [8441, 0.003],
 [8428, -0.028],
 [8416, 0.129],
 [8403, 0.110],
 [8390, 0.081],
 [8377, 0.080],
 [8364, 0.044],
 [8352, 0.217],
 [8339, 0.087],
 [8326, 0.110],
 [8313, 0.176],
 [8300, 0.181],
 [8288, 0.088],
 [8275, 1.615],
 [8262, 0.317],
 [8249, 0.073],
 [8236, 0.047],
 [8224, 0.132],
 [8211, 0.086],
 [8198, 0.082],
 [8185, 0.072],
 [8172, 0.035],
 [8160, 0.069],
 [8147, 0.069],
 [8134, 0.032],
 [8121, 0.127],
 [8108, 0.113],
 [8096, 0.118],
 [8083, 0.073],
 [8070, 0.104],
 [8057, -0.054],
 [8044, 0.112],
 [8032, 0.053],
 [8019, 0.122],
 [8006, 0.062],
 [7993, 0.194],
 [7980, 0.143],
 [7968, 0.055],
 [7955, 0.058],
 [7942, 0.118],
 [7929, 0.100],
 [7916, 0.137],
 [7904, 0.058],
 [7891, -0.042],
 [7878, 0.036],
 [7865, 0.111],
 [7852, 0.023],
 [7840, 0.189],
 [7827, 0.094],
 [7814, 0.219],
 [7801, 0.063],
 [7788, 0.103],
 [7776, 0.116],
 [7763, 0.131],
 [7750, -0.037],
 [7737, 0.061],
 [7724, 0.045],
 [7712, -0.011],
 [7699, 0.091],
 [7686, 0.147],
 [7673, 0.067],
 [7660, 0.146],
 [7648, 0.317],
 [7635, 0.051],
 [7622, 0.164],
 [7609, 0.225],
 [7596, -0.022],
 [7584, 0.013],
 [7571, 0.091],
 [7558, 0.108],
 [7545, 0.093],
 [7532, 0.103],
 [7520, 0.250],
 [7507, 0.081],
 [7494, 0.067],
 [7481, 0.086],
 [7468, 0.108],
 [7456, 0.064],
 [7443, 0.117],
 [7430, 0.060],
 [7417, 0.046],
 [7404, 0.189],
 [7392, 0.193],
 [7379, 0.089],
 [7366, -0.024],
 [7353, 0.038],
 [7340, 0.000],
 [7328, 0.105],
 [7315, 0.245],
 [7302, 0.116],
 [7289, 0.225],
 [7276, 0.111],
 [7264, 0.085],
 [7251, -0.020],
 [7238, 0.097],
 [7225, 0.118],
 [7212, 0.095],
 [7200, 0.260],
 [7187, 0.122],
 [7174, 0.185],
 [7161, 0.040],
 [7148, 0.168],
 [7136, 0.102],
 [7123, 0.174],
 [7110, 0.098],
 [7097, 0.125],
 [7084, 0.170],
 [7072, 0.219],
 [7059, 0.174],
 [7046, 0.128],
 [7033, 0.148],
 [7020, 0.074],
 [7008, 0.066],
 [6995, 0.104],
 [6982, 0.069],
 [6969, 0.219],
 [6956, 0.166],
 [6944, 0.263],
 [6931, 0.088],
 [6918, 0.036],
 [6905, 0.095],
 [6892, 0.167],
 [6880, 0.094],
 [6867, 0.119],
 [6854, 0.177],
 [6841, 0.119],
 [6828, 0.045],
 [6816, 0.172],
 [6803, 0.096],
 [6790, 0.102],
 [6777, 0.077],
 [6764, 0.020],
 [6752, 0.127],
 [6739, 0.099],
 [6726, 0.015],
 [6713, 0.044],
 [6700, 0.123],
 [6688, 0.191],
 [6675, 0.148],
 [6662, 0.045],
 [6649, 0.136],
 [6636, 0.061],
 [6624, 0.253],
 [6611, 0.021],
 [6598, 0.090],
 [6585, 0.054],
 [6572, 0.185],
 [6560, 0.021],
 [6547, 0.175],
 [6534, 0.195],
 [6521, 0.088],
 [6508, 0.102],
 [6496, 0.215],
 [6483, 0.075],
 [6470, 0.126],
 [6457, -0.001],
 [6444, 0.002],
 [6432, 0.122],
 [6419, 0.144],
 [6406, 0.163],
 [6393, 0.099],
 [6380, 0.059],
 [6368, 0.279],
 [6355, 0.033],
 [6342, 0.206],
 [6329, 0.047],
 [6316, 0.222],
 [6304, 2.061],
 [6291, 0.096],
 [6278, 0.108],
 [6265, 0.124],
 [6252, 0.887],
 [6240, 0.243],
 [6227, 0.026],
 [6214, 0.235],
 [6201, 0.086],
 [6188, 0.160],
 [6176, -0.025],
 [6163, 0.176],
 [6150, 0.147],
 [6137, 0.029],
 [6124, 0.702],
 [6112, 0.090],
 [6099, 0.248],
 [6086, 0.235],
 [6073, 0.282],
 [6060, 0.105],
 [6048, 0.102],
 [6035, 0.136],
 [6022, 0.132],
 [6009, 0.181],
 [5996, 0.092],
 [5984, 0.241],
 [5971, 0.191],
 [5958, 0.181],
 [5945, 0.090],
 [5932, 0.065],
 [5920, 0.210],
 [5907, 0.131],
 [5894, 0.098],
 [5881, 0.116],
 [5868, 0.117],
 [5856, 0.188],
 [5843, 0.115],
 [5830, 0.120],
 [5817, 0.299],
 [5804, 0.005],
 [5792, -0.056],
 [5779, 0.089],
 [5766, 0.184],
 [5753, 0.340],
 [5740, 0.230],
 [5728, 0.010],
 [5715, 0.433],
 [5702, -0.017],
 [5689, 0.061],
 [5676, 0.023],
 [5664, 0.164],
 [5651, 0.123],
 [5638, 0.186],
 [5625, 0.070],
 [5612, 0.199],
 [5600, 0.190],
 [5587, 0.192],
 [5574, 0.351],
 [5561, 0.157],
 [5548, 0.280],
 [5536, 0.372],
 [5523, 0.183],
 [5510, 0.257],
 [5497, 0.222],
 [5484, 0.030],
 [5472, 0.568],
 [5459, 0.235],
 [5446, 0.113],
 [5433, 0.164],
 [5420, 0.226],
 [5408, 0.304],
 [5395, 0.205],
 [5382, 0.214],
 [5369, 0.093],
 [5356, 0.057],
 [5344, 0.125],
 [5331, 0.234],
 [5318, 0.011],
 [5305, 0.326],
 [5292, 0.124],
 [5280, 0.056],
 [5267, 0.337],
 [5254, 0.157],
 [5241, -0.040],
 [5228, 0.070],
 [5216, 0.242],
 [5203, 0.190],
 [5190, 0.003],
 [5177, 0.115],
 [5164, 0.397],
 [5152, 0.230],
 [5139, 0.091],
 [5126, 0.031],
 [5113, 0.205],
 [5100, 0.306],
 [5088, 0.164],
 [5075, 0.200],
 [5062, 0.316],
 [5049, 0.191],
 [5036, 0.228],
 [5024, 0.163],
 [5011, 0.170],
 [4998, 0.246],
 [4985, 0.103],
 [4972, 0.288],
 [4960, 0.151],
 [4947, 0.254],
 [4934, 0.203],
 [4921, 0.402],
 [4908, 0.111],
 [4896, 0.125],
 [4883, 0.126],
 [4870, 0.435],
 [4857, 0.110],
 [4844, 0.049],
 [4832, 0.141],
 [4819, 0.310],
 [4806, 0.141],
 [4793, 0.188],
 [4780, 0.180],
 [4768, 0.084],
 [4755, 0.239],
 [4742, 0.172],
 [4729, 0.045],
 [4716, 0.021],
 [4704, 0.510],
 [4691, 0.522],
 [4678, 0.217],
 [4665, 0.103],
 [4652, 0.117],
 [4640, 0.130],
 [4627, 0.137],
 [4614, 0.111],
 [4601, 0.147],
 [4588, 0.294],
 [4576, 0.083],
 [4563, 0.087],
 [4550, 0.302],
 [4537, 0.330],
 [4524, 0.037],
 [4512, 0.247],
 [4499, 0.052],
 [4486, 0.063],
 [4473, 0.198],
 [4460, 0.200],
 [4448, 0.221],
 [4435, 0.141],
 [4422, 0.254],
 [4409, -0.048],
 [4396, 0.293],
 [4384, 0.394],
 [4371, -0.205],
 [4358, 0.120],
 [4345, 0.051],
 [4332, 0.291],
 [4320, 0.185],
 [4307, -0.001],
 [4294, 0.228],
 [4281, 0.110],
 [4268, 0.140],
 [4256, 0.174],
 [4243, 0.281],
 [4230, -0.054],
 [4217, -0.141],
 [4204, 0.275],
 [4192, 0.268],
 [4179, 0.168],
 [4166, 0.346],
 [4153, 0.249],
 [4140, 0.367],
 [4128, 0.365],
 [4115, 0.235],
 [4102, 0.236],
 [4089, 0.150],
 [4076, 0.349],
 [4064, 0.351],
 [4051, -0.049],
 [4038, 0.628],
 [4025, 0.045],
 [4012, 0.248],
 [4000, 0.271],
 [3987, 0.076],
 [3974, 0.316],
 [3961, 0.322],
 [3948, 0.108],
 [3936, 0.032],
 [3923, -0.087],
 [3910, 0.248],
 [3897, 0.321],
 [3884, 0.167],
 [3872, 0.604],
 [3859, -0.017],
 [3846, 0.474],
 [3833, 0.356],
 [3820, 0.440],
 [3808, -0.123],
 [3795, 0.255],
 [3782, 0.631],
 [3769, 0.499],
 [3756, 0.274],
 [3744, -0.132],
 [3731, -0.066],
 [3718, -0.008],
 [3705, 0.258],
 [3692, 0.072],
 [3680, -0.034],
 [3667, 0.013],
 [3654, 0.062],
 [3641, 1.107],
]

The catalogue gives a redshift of 0.26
